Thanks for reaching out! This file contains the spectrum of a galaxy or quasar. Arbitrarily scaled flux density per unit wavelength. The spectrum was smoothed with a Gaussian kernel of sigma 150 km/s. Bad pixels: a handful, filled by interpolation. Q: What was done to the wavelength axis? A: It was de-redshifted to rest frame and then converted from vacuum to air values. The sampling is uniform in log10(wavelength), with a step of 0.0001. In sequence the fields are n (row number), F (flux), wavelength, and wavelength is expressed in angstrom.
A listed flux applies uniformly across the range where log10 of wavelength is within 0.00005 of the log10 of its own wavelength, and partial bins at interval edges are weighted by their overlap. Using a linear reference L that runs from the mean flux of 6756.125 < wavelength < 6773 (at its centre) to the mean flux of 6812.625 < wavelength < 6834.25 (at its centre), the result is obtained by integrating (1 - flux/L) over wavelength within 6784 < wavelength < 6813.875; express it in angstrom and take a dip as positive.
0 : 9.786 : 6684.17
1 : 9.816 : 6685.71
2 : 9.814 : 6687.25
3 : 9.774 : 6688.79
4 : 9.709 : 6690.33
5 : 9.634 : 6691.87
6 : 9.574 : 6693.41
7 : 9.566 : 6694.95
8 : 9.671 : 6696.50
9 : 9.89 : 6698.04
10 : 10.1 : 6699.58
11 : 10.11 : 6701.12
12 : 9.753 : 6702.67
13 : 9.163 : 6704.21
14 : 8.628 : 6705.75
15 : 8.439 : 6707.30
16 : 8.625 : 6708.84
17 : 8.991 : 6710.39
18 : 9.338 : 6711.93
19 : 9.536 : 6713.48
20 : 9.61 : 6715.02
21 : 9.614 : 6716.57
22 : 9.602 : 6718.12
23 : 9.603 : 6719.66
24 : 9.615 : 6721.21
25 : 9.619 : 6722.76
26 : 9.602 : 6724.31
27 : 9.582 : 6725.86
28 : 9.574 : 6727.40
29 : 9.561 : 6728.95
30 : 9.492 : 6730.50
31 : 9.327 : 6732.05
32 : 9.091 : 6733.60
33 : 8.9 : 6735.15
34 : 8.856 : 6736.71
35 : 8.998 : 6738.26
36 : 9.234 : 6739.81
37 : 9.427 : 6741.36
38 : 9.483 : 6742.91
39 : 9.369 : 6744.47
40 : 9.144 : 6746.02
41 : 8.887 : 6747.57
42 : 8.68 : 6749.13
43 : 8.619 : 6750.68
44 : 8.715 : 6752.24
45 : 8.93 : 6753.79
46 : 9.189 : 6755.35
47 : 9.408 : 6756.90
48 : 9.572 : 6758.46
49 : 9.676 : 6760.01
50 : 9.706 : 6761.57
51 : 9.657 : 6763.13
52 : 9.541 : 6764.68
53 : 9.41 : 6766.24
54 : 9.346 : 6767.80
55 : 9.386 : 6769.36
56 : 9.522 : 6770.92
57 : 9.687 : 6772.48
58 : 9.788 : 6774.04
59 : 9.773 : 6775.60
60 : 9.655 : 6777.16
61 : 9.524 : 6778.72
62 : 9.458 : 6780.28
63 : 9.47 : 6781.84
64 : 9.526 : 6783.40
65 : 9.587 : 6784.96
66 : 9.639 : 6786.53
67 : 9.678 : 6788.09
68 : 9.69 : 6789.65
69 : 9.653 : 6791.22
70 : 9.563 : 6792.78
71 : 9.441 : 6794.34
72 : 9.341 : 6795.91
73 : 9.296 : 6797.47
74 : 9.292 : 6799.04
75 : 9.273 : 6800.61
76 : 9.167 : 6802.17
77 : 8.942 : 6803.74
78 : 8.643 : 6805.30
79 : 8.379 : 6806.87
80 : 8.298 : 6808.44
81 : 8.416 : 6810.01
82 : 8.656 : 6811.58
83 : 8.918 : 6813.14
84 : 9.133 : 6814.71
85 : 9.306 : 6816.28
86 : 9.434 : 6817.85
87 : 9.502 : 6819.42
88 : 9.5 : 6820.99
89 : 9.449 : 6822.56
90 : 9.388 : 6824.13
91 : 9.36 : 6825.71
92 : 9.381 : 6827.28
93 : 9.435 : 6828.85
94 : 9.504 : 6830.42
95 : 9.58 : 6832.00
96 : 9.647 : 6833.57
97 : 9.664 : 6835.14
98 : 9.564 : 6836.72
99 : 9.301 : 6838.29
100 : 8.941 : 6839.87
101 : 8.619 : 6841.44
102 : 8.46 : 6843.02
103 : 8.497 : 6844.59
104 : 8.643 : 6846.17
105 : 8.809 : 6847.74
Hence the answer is 1.0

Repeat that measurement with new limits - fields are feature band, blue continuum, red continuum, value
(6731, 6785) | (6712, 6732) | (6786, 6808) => 0.5 angstrom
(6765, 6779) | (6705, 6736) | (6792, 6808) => -0.6 angstrom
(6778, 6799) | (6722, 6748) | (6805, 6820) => -1.2 angstrom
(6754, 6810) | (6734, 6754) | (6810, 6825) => -1.7 angstrom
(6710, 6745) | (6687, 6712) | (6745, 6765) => -0.2 angstrom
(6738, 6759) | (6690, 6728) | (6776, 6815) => 0.6 angstrom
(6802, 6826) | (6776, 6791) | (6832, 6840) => 1.3 angstrom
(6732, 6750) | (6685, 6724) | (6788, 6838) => 0.6 angstrom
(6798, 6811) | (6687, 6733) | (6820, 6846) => 0.7 angstrom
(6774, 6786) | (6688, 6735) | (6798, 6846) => -0.4 angstrom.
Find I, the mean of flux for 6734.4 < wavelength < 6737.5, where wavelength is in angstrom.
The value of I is 8.86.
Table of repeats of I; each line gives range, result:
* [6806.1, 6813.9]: 8.53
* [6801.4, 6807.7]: 8.78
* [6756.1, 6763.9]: 9.6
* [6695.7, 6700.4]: 9.89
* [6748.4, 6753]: 8.67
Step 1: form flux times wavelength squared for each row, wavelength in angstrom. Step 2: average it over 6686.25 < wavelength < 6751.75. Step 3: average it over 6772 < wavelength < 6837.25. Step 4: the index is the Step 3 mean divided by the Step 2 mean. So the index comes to 1.0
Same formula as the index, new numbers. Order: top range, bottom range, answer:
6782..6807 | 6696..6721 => 1.02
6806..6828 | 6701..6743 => 1.00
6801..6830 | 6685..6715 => 0.99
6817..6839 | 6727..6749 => 1.06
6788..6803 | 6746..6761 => 1.05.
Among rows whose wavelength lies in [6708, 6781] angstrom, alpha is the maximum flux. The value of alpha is 9.788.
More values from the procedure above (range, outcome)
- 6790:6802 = 9.653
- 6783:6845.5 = 9.69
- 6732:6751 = 9.483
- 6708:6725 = 9.619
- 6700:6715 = 10.11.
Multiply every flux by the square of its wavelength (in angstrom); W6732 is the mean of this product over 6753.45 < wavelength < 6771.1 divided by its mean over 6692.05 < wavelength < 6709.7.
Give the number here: 1.02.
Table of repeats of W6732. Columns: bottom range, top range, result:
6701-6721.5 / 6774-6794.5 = 1.06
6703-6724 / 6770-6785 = 1.05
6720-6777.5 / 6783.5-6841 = 1.01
